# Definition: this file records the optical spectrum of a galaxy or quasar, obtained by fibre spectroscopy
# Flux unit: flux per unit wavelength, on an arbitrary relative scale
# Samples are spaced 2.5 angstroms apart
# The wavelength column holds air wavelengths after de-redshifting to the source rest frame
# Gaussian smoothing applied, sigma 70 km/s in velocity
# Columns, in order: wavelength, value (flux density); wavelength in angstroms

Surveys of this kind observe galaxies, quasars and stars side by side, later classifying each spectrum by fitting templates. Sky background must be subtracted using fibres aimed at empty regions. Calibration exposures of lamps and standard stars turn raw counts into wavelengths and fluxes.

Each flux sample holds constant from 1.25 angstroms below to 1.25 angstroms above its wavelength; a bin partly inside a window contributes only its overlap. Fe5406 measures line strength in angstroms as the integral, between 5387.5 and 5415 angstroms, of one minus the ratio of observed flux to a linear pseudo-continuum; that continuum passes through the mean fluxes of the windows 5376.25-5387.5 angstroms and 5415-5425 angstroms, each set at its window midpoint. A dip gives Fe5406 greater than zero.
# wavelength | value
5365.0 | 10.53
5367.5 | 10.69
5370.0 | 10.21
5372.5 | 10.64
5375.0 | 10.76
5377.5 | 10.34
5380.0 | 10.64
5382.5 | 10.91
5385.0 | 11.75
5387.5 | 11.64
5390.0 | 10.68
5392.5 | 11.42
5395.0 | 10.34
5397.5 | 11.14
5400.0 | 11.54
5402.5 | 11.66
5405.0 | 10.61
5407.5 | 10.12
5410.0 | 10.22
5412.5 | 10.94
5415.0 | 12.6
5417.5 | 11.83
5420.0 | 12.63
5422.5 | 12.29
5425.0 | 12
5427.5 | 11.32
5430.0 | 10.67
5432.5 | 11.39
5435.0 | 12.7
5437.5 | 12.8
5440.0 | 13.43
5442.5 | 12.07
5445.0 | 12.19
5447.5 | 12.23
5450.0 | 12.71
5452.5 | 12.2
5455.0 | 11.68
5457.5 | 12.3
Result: 1.5 angstroms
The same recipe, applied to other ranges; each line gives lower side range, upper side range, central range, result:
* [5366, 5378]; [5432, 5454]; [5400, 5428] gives 0.45 angstroms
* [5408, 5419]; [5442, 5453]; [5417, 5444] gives -0.67 angstroms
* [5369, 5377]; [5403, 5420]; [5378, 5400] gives -0.53 angstroms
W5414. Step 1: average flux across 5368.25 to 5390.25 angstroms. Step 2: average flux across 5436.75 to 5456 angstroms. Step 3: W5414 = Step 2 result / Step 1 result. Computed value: 1.14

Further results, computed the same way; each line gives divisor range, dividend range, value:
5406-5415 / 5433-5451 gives 1.17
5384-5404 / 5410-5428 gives 1.05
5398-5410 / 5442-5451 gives 1.13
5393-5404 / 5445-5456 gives 1.09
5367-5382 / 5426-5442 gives 1.14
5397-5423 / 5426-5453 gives 1.07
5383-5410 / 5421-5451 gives 1.10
